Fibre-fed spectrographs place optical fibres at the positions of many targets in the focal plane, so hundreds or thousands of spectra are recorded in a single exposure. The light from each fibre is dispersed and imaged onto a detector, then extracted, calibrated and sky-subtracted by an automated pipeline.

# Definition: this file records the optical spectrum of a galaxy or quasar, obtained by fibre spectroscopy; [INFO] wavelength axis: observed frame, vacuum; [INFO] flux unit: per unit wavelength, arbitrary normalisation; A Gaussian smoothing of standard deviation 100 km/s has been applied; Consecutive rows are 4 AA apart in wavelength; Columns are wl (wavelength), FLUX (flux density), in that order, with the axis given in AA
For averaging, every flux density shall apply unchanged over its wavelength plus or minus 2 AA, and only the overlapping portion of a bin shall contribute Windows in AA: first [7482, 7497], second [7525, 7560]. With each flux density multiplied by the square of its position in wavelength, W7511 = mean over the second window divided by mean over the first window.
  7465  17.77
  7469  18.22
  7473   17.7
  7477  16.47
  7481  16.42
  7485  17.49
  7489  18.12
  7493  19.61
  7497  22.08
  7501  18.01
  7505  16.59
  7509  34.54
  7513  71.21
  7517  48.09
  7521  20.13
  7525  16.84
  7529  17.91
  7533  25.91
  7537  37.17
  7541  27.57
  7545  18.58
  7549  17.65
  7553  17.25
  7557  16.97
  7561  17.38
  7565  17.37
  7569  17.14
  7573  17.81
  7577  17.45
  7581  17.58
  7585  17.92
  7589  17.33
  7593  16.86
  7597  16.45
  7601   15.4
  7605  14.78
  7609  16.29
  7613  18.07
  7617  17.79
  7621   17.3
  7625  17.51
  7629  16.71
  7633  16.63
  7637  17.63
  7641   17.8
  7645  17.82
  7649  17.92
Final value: 1.2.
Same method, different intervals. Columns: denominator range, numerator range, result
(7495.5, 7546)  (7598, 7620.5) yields 0.58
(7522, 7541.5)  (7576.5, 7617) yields 0.70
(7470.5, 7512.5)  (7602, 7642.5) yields 0.82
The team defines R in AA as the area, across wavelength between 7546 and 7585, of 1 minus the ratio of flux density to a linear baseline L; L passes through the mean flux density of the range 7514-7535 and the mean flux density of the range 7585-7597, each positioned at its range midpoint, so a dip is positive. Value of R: 6.74 AA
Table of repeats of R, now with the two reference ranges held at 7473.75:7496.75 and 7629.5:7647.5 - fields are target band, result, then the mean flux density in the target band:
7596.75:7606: 1.11 AA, 15.5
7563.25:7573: 0.17 AA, 17.4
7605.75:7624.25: 0.32 AA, 17.2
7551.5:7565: 0.37 AA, 17.2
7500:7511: -3.45 AA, 23.5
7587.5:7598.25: 0.42 AA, 16.9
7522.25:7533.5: -1.04 AA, 19.5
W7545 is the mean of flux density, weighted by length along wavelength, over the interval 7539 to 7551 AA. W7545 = 21.3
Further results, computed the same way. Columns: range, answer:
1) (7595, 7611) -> 15.7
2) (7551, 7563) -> 17.2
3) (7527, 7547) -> 25.4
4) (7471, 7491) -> 17.2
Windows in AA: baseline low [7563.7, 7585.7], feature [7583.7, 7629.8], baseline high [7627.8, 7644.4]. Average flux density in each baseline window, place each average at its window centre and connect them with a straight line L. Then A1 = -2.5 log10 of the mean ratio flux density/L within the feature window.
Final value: 0.03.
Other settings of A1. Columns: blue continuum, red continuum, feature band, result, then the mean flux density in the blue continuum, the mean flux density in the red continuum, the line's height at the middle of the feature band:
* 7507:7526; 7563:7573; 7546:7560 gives 0.33 mag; 39.3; 17.4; 23.7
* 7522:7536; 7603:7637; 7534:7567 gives -0.05 mag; 21.4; 16.9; 20.4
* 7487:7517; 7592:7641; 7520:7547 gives 0.11 mag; 29.9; 16.8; 26.3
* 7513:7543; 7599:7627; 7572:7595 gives 0.23 mag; 30.6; 16.7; 21.5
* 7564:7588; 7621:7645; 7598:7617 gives 0.07 mag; 17.5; 17.3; 17.4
